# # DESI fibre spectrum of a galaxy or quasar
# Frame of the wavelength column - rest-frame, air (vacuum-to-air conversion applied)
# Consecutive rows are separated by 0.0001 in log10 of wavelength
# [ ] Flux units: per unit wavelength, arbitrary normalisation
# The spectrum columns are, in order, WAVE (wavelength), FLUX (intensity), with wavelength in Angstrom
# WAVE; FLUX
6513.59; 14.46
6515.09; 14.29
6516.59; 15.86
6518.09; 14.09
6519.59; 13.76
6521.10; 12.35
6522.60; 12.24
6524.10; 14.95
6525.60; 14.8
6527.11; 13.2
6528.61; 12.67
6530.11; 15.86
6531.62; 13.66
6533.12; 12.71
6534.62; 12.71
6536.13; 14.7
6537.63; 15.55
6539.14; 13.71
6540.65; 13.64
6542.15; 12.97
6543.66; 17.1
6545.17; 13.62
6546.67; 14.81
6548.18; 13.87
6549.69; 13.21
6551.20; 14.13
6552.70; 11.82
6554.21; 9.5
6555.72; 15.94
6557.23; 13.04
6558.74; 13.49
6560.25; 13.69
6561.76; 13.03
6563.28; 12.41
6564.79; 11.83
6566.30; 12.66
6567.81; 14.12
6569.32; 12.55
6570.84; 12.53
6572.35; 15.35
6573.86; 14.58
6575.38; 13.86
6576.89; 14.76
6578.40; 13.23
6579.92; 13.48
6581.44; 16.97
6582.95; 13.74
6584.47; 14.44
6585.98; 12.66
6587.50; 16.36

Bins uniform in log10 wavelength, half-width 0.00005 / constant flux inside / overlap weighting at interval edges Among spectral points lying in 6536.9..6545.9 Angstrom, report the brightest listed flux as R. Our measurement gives 17.1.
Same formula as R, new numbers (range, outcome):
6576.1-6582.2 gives 16.97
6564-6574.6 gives 15.35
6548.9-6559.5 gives 15.94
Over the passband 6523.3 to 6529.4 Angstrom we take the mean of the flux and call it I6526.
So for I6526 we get 13.9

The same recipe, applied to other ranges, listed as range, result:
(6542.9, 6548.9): 14.9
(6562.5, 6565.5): 12.1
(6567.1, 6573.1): 13.6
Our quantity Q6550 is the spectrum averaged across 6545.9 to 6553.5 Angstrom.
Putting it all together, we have 13.6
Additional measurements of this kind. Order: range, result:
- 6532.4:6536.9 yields 13.4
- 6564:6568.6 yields 12.9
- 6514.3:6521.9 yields 14.1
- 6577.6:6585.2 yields 14.4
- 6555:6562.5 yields 13.8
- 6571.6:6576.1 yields 14.6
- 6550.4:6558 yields 12.9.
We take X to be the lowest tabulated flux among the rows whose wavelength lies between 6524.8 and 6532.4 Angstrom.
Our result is 12.67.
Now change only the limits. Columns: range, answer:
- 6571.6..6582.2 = 13.23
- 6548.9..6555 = 9.5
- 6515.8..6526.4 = 12.24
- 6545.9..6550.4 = 13.21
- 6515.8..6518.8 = 14.09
